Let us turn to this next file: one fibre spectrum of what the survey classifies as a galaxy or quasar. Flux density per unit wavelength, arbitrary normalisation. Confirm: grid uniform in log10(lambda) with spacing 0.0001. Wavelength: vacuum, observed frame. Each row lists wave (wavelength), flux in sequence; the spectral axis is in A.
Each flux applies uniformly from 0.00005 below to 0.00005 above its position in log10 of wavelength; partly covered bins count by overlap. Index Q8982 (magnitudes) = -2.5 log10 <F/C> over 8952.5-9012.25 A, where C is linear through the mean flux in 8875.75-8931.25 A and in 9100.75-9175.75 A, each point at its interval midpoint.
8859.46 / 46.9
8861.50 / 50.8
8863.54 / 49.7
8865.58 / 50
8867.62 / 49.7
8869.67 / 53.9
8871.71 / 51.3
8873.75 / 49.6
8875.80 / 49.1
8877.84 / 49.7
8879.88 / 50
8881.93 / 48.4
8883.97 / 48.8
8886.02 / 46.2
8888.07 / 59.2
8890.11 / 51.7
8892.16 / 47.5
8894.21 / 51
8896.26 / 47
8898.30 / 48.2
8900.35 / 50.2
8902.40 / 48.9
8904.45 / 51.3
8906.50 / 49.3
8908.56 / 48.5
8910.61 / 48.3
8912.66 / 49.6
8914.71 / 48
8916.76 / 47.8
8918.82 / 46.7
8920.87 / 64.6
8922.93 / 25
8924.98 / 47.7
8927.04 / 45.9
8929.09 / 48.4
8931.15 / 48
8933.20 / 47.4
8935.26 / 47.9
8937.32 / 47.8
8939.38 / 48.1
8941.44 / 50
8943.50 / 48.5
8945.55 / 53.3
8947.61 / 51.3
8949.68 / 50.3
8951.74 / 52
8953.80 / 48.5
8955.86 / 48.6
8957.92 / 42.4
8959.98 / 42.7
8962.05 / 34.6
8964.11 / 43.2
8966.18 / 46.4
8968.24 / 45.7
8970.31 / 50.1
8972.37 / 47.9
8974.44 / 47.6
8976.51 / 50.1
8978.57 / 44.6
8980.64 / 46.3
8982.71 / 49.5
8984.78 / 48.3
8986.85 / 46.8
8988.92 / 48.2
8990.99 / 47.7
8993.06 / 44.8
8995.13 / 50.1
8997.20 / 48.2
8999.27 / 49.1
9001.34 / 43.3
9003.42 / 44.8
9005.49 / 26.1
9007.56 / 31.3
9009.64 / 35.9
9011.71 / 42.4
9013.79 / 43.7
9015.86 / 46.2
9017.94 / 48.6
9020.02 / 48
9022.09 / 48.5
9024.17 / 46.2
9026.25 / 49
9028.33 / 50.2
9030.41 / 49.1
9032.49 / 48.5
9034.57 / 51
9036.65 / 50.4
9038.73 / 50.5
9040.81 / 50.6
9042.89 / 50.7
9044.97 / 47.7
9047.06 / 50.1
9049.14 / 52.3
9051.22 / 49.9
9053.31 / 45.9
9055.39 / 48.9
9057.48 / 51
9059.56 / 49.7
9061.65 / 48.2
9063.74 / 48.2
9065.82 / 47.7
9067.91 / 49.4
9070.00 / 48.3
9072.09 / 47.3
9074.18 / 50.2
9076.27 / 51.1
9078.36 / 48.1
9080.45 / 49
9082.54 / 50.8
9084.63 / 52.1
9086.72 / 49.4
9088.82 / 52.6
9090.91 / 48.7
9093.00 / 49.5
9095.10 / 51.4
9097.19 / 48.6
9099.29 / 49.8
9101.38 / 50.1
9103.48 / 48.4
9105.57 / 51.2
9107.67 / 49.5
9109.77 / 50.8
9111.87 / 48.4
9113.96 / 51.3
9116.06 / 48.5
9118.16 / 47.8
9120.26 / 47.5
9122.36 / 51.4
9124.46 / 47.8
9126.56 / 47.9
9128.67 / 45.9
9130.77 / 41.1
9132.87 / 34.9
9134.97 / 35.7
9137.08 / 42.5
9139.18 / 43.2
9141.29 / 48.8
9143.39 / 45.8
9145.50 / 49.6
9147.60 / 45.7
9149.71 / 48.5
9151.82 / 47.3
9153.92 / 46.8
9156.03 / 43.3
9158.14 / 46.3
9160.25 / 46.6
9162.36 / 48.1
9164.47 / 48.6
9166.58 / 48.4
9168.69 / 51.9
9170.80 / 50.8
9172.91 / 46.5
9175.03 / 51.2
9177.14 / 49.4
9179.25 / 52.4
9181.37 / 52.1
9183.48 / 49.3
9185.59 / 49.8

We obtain 0.082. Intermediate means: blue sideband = 48.8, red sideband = 47.1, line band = 44.7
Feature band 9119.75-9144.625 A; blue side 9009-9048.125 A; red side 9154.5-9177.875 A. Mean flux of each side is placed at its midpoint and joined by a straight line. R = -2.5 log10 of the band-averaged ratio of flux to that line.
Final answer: 0.09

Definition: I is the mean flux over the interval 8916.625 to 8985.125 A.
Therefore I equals 47.2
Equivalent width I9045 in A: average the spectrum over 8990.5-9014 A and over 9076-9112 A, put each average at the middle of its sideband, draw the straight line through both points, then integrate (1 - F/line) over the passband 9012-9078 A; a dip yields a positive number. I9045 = -4.50 A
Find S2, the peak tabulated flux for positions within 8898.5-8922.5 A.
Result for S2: 64.6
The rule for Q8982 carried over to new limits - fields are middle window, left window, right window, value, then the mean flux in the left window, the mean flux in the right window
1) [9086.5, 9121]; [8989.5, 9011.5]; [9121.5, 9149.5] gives -0.13 mag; 42.3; 44.7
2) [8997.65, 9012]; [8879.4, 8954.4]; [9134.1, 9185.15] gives 0.23 mag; 48.9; 47.5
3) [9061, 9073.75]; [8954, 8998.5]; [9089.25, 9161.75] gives -0.03 mag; 46.4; 47.1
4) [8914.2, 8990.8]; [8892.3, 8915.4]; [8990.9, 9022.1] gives -0.02 mag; 49.1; 43.4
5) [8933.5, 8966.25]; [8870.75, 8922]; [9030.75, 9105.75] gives 0.06 mag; 50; 49.6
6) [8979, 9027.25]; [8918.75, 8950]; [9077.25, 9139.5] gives 0.07 mag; 48.2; 47.9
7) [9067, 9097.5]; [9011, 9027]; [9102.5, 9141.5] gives -0.07 mag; 46.6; 46.4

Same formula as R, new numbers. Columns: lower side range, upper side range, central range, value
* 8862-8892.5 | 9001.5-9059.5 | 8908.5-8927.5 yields 0.05 mag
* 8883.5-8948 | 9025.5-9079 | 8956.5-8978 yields 0.09 mag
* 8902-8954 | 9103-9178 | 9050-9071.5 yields -0.02 mag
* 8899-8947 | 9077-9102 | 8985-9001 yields 0.03 mag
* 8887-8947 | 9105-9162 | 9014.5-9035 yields -0.02 mag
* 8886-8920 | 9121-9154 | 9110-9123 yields -0.08 mag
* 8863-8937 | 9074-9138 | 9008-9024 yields 0.10 mag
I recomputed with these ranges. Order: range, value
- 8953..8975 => 45.2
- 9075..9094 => 50.2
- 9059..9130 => 49.3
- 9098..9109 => 49.8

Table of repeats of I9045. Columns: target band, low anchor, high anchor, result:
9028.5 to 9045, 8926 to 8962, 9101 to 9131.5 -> -0.6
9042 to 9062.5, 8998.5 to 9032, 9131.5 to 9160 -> -2.5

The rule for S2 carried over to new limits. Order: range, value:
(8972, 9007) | 50.1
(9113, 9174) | 51.9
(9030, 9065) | 52.3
